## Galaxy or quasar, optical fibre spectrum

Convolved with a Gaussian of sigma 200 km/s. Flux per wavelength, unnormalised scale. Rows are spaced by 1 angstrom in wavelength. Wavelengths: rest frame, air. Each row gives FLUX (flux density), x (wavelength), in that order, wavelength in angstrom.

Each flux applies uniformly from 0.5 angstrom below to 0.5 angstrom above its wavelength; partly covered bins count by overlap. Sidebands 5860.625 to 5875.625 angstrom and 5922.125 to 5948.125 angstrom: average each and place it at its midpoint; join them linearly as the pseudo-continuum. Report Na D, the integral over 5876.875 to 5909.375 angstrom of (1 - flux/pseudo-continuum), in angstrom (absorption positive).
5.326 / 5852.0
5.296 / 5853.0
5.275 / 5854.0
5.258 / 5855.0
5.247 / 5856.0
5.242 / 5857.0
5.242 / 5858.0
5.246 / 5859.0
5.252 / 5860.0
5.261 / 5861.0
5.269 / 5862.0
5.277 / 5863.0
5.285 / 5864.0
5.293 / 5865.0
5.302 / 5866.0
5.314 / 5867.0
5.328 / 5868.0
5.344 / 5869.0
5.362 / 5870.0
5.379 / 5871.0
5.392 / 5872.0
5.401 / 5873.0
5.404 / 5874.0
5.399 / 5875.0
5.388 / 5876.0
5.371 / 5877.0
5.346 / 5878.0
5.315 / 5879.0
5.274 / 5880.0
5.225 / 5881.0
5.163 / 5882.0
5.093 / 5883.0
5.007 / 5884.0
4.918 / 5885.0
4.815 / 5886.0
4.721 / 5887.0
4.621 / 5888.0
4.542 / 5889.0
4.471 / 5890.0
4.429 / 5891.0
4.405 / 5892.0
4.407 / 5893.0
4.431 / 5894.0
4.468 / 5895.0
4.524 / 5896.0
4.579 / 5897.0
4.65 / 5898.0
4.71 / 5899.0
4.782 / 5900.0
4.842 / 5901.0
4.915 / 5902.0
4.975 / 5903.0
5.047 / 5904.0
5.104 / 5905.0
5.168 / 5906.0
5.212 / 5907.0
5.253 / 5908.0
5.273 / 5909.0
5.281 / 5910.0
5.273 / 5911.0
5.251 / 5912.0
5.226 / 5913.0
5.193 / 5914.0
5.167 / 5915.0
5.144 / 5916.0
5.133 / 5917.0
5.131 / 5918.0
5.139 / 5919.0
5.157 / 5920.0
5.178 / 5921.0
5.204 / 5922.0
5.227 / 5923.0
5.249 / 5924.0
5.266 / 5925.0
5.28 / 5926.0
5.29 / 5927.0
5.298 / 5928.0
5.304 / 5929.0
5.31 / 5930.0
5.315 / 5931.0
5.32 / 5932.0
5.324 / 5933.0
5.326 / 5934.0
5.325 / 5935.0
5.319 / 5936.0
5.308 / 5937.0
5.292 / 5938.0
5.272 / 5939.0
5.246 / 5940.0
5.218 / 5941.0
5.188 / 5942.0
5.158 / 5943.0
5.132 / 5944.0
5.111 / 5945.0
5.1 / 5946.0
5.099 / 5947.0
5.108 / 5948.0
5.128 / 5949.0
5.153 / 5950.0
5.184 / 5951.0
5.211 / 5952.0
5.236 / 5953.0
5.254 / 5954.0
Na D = 2.63 angstrom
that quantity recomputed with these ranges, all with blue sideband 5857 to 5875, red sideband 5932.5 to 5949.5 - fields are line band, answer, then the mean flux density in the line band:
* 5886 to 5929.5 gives 2.4 angstrom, 4.97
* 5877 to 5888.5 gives 0.5 angstrom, 5.06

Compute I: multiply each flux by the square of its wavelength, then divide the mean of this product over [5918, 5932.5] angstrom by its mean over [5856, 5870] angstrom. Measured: 1.0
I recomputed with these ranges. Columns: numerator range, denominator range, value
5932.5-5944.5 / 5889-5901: 1.17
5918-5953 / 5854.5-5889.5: 1.03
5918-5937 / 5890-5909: 1.11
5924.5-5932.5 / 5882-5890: 1.12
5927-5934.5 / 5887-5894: 1.20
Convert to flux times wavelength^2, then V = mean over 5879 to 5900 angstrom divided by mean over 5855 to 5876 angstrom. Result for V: 0.90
